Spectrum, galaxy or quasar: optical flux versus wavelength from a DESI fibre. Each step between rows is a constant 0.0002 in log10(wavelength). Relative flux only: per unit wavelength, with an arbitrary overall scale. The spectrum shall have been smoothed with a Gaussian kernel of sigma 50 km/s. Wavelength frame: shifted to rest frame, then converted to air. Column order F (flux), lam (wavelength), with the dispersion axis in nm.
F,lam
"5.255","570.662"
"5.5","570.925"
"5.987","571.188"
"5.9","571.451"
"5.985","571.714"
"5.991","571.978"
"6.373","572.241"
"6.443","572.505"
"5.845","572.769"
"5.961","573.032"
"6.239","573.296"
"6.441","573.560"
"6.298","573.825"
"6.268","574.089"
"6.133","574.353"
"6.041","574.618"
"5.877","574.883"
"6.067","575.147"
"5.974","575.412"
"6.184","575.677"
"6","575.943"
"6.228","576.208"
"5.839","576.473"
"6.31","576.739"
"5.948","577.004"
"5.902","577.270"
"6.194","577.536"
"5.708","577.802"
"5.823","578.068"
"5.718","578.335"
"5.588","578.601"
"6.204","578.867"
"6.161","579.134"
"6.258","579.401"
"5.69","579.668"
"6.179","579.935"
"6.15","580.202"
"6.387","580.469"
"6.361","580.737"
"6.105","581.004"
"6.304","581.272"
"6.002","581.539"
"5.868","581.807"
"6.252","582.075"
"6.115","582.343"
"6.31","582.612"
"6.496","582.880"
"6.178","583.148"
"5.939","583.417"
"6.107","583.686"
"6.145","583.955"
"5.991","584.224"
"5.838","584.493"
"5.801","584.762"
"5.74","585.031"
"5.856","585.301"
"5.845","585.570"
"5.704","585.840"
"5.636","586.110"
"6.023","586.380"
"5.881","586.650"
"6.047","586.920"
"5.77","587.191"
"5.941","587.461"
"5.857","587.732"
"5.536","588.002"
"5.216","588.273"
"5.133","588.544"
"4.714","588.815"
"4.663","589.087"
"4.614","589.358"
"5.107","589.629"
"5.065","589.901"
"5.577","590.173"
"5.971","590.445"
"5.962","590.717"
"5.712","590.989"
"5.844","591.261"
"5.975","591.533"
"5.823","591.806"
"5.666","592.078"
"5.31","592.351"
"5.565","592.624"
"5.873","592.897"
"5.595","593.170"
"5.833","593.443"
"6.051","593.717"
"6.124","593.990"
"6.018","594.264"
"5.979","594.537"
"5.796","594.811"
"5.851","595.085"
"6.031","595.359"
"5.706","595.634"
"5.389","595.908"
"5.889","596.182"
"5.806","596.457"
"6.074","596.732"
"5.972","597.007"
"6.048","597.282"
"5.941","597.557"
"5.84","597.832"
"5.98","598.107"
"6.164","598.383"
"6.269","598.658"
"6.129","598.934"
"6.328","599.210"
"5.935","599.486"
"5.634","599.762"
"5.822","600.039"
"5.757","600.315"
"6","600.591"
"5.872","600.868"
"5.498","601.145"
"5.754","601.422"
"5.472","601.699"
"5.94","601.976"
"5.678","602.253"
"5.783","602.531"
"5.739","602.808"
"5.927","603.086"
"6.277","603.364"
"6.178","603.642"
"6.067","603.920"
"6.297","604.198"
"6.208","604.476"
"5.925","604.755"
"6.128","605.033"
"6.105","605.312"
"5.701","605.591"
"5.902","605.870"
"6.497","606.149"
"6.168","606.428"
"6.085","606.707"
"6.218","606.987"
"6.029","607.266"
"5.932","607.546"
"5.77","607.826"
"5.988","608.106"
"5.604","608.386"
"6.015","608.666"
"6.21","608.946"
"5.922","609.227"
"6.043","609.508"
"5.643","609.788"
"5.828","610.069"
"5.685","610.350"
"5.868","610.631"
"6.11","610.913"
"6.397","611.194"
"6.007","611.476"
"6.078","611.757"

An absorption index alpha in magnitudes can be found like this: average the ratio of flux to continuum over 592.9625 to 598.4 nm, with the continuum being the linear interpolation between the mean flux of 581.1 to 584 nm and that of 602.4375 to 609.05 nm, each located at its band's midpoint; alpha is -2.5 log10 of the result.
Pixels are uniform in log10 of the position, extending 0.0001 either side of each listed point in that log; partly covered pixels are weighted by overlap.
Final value 0.03 mag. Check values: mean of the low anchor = 6.15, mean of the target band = 5.9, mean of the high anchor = 6.03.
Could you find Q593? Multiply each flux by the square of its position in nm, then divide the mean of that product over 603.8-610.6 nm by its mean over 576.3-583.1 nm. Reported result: 1.1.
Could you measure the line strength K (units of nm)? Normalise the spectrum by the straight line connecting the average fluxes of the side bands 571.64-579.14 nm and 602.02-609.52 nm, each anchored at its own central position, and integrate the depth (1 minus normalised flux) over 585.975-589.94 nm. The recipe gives 0.41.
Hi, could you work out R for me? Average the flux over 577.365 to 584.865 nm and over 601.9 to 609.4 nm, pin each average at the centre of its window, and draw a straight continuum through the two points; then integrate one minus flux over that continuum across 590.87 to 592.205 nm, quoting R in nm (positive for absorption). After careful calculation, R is 0.05 nm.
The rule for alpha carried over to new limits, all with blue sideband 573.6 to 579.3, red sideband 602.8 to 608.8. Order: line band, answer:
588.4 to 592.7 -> 0.117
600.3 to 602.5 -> 0.054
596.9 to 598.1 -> 0.015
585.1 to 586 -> 0.045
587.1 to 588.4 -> 0.068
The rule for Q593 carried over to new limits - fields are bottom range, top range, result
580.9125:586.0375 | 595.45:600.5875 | 1.03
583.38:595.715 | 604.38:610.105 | 1.12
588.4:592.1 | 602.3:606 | 1.16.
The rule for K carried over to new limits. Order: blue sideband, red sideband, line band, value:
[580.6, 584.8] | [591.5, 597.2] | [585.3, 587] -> 0.05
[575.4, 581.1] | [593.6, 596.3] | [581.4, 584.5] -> -0.06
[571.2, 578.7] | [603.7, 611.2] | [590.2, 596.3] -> 0.22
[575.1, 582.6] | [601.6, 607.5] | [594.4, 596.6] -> 0.08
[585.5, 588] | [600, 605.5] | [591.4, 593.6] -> 0.06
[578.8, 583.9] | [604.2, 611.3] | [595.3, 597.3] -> 0.07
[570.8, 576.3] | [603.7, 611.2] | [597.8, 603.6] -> 0.12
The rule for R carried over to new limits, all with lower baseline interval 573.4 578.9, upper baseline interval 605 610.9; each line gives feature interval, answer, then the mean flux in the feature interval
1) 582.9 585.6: 0.02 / 5.97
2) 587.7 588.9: 0.15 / 5.27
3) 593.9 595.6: 0.01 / 5.94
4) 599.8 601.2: 0.04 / 5.79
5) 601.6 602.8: 0.05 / 5.73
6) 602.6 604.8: -0.04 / 6.07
